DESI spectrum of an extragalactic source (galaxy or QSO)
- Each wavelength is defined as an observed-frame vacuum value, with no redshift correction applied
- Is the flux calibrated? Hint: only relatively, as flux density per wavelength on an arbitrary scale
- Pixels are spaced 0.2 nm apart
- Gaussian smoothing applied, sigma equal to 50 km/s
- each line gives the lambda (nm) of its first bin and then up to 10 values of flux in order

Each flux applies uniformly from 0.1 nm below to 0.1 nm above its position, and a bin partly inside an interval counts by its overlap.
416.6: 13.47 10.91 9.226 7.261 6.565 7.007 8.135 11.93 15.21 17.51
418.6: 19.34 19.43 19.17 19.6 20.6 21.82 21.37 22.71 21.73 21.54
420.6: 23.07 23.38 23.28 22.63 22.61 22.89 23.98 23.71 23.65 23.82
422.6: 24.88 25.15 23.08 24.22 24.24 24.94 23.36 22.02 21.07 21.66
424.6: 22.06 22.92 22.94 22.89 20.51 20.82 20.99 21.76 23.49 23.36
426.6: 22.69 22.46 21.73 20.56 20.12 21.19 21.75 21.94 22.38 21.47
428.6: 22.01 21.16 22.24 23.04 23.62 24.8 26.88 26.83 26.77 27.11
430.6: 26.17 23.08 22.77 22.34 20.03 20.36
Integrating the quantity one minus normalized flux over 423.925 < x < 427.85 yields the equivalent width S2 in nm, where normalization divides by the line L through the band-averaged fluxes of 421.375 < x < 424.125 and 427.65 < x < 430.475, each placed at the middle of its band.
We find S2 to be 0.31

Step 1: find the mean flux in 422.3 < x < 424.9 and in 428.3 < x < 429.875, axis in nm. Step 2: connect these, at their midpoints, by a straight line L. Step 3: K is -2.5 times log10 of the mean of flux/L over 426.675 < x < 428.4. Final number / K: 0.08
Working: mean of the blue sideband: 23.3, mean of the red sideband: 23.1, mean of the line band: 21.5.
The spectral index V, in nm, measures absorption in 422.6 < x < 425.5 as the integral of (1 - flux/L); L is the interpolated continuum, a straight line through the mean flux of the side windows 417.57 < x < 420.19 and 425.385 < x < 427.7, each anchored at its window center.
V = -0.38 nm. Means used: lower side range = 17.6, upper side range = 21.7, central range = 23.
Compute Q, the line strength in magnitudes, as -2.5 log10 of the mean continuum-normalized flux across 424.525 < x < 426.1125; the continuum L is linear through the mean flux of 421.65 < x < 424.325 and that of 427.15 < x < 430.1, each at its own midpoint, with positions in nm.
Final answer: 0.07 mag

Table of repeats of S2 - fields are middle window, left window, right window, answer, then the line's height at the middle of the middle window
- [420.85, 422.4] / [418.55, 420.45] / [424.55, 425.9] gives -0.16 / 21.2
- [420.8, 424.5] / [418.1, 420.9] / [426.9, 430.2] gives -0.37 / 21.3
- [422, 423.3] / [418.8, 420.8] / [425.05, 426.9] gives -0.14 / 21.7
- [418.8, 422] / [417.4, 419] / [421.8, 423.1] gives -0.50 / 19.2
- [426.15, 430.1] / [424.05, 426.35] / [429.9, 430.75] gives 0.30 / 24.6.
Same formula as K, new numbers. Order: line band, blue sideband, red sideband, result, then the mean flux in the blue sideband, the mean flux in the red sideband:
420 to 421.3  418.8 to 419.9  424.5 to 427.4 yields -0.09 mag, 20.4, 22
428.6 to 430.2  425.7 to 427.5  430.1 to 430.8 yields 0.04 mag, 21.9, 26.2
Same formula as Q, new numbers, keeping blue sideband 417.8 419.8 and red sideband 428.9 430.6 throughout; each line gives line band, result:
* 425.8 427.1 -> 0.03 mag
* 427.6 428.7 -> 0.11 mag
